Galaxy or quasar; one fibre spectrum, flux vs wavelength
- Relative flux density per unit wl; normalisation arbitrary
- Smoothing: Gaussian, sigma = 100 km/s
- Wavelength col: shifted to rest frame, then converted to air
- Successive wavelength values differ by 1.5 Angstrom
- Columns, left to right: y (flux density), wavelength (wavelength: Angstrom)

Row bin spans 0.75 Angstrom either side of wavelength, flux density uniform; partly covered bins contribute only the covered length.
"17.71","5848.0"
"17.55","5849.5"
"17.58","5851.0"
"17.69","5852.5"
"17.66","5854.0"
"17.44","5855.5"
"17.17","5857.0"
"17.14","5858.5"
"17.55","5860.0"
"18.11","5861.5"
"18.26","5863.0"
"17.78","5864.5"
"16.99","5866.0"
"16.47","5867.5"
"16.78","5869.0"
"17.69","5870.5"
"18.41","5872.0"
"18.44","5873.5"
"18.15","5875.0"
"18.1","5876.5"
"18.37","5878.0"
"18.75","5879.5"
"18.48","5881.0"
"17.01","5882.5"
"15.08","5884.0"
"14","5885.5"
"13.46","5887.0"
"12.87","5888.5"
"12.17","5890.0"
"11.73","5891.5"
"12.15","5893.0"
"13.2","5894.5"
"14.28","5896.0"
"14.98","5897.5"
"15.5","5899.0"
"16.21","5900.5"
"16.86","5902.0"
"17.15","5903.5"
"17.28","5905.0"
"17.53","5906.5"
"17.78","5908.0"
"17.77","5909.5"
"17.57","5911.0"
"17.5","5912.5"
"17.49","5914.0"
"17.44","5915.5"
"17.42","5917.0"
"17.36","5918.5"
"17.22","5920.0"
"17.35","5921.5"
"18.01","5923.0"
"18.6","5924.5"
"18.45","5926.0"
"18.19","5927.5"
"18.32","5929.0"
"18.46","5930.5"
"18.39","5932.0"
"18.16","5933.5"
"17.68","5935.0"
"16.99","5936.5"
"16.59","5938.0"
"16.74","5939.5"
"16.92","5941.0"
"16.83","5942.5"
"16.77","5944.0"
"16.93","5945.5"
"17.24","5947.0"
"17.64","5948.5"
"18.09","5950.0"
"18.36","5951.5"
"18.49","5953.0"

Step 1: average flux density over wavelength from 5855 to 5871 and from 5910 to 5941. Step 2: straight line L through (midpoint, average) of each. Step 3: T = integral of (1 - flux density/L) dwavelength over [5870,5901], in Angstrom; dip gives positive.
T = 3.3 Angstrom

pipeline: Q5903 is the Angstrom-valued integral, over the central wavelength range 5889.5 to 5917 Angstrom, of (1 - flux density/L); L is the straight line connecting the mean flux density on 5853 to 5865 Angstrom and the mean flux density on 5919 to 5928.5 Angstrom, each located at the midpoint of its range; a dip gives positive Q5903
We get 3.0 Angstrom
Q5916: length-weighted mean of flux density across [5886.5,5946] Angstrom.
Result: 16.6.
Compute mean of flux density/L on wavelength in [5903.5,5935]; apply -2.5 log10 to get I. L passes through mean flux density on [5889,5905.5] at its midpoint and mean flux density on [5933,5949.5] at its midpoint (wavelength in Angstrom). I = -0.12 mag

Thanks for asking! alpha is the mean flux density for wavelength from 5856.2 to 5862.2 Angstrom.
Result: 17.5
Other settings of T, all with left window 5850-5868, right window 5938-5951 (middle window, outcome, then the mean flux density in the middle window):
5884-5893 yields 2.3 Angstrom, 13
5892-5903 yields 1.7 Angstrom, 14.7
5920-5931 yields -0.6 Angstrom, 18.1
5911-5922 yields -0.1 Angstrom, 17.4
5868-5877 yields -0.2 Angstrom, 17.9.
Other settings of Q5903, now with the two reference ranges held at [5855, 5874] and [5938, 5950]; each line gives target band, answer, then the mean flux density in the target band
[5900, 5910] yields 0.0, 17.2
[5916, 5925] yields -0.2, 17.6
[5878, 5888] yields 0.7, 16.2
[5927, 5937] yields -0.5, 18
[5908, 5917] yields -0.2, 17.6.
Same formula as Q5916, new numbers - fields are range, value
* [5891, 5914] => 15.9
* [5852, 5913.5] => 16.5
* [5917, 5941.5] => 17.7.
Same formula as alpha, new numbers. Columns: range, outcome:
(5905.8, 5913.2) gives 17.6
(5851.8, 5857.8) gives 17.5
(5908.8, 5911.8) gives 17.7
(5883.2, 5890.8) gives 13.5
